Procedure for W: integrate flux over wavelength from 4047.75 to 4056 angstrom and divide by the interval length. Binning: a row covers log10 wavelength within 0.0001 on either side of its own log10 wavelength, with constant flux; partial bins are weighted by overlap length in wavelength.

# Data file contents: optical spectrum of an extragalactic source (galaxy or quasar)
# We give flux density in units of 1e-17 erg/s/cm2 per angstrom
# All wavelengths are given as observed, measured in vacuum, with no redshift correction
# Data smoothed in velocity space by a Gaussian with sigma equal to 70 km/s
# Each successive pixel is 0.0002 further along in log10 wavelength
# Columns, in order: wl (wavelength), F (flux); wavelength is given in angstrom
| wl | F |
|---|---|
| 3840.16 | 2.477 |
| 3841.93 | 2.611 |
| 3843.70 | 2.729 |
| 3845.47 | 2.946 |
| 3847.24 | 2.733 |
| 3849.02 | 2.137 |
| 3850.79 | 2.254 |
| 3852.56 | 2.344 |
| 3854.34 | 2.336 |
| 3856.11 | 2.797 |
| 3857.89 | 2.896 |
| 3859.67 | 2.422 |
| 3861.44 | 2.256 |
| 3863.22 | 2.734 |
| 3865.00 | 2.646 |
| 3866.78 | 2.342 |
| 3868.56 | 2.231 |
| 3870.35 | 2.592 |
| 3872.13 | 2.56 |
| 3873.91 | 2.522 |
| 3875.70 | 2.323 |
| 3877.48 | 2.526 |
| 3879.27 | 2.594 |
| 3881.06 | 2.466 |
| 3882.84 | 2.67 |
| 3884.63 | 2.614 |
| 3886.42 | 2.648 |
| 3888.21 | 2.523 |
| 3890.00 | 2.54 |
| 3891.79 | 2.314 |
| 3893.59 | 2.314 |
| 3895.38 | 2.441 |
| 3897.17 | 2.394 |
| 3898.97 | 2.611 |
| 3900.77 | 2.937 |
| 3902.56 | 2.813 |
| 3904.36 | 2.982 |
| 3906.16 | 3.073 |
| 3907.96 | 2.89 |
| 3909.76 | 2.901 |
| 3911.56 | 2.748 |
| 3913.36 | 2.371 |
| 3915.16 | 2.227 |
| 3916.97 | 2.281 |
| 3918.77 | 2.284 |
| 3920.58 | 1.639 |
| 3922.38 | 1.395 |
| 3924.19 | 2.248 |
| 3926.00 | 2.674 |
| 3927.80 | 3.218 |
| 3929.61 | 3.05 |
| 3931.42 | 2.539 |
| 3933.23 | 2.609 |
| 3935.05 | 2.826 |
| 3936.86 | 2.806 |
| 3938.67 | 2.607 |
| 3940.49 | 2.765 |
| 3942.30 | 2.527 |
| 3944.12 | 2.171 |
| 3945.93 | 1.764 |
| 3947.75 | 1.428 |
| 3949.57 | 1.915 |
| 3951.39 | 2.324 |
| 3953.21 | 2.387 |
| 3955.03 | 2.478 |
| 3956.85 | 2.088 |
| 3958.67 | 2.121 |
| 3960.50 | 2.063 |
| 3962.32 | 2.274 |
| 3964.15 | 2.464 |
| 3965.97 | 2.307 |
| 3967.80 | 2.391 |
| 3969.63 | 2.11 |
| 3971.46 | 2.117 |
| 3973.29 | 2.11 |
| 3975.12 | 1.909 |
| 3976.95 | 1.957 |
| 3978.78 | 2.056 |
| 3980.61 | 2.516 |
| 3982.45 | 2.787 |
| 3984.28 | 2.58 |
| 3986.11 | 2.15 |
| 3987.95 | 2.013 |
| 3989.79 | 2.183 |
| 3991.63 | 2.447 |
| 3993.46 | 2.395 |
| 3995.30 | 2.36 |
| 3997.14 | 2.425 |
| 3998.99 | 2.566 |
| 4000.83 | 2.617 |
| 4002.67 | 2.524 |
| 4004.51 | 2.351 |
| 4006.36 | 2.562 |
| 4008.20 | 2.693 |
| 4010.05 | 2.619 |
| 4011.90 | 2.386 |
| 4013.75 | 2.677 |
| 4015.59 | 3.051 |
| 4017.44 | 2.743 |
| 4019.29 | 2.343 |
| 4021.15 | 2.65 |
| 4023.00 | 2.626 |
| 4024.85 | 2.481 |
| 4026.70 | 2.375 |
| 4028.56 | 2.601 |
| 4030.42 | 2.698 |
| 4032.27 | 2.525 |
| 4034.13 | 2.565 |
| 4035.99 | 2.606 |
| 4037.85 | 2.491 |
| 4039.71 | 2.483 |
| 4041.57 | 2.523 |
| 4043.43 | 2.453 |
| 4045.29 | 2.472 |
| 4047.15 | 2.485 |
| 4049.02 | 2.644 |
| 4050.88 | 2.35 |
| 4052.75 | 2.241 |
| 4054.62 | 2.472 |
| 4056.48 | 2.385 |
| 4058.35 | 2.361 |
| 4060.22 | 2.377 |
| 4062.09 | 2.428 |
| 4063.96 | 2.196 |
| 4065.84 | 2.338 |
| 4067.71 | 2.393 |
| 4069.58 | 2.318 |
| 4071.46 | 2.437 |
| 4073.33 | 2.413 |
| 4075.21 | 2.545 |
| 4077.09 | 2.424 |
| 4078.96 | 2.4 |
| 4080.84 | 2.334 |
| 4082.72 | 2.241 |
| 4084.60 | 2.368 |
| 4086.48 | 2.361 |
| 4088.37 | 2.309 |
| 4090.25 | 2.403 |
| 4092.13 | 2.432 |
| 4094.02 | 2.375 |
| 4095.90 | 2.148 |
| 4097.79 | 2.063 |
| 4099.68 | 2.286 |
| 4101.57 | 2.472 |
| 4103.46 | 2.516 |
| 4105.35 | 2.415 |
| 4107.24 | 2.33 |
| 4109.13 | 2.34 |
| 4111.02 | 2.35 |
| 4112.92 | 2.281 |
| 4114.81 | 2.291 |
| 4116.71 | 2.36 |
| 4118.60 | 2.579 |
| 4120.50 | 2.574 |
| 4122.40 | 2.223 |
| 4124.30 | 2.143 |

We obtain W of 2.43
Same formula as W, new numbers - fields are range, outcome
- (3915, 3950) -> 2.36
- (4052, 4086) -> 2.37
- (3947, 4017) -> 2.33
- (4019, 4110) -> 2.42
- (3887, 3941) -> 2.57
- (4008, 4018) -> 2.69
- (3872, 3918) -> 2.59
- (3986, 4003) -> 2.37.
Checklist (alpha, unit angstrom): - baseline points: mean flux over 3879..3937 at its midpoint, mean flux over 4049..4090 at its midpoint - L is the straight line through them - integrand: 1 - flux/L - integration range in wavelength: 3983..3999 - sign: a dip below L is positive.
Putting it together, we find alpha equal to 0.78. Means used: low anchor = 2.56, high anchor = 2.37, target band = 2.34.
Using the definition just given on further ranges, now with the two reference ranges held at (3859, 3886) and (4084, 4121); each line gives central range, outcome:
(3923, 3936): -1.27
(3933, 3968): 2.09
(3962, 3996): 2.34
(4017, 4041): -1.42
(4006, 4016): -0.97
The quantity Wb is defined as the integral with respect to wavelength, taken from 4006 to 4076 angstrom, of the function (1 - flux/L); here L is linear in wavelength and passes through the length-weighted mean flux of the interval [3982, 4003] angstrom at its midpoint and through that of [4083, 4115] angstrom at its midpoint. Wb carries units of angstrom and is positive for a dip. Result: -3.6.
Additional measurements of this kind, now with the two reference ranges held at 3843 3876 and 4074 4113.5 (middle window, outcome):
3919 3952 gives 1.4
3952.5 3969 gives 1.1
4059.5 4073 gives 0.1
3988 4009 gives -0.2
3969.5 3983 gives 1.4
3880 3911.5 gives -2.1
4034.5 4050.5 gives -0.8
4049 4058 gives 0.0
